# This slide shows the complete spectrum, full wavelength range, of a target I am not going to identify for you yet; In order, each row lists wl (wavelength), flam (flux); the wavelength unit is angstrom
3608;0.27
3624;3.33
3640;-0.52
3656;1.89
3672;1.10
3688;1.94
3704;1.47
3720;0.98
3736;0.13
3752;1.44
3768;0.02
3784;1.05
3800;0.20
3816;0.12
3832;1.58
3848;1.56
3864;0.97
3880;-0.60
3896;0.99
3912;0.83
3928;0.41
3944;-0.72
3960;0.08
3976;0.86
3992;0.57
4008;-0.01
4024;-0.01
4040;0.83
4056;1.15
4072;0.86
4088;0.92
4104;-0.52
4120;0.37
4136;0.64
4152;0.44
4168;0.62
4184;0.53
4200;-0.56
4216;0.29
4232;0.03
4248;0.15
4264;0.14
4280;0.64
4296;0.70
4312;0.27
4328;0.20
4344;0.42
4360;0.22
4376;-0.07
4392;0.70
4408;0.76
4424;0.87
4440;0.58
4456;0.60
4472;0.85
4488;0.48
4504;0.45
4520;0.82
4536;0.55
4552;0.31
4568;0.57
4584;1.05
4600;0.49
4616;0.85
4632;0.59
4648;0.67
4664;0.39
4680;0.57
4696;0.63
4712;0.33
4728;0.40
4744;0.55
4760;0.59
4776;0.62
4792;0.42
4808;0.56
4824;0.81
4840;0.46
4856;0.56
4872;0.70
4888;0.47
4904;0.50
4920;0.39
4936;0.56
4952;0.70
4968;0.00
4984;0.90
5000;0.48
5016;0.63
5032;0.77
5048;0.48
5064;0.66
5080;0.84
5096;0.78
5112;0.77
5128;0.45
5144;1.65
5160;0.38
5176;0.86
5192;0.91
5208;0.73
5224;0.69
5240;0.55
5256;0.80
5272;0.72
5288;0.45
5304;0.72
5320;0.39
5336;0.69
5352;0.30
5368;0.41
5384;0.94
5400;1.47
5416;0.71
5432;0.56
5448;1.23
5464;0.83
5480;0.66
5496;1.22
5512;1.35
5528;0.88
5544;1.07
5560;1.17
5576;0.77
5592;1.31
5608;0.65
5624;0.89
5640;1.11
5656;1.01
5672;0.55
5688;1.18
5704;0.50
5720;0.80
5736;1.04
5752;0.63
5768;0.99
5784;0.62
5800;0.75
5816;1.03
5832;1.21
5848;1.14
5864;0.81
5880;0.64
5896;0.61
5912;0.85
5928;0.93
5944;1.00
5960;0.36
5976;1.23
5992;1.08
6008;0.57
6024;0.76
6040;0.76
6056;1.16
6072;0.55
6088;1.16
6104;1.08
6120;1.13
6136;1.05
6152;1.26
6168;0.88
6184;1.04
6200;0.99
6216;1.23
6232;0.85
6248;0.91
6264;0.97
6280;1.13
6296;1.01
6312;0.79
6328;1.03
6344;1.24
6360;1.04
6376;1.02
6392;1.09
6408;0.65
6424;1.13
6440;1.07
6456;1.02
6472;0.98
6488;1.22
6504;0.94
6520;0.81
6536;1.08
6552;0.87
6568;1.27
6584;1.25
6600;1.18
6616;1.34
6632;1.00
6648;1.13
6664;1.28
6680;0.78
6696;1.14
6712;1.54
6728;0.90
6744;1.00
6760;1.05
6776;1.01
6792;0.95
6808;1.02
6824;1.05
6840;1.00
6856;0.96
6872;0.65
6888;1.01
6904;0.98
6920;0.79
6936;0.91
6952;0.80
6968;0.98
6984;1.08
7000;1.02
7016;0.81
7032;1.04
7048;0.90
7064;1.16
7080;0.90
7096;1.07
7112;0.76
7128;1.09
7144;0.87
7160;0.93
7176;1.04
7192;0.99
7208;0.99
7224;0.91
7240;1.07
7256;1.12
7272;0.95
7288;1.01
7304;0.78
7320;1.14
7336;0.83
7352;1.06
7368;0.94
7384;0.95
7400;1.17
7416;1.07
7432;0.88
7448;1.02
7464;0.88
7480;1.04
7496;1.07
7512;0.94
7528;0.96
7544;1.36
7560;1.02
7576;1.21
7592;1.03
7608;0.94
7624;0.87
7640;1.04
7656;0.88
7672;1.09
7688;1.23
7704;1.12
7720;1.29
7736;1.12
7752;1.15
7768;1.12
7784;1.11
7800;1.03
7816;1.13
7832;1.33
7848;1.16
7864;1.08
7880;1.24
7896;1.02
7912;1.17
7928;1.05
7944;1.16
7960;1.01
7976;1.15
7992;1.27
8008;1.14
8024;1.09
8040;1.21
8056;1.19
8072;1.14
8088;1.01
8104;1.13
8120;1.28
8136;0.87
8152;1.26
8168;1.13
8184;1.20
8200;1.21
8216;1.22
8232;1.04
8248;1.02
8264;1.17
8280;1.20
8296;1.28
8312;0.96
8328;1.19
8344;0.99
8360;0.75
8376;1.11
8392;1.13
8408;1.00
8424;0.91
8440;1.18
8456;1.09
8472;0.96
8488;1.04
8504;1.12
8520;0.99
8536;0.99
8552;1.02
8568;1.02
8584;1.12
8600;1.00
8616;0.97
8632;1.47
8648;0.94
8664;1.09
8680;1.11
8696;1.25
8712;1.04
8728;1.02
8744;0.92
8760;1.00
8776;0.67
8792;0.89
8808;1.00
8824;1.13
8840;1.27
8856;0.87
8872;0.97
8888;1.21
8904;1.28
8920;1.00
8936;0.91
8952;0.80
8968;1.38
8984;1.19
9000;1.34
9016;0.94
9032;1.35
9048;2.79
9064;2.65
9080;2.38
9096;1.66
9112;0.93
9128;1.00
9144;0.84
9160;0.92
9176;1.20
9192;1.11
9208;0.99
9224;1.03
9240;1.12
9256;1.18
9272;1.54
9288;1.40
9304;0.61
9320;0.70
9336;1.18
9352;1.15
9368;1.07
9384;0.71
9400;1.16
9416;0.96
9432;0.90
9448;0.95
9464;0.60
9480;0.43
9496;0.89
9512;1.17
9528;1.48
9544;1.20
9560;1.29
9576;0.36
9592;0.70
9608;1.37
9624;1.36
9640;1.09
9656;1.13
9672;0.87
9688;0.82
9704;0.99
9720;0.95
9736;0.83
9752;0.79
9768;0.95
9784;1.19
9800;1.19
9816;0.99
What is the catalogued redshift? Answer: 0.379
